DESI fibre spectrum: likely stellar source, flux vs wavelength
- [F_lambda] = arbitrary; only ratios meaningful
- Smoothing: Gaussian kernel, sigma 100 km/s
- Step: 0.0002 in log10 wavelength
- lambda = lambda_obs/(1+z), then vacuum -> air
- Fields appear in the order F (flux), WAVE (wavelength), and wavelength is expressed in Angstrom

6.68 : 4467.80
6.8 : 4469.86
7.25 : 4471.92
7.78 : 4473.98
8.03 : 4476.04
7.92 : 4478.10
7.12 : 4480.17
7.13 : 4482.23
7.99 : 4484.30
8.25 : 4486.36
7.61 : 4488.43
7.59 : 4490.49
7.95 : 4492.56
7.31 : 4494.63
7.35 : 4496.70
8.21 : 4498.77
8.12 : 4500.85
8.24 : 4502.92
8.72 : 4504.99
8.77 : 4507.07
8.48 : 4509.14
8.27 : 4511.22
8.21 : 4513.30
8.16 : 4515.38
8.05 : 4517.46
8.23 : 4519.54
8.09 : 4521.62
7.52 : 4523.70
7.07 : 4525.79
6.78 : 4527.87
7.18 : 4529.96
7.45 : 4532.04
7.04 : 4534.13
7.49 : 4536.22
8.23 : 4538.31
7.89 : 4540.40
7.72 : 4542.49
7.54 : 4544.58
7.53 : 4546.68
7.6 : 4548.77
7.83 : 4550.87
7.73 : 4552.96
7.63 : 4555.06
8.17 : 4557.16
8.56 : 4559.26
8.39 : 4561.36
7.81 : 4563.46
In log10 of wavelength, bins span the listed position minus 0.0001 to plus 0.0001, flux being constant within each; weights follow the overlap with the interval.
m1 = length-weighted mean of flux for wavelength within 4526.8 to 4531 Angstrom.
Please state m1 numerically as 6.99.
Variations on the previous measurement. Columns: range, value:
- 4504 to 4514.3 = 8.49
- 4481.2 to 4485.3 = 7.55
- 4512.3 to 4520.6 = 8.16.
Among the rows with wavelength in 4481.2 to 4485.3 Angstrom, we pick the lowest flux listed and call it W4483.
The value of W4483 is 7.13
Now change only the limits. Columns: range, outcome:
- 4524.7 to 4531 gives 6.78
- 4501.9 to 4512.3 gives 8.24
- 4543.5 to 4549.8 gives 7.53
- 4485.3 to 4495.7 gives 7.31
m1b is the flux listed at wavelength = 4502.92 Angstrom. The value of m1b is 8.24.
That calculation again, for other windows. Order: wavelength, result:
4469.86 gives 6.8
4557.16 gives 8.17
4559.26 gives 8.56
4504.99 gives 8.72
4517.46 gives 8.05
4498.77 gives 8.21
